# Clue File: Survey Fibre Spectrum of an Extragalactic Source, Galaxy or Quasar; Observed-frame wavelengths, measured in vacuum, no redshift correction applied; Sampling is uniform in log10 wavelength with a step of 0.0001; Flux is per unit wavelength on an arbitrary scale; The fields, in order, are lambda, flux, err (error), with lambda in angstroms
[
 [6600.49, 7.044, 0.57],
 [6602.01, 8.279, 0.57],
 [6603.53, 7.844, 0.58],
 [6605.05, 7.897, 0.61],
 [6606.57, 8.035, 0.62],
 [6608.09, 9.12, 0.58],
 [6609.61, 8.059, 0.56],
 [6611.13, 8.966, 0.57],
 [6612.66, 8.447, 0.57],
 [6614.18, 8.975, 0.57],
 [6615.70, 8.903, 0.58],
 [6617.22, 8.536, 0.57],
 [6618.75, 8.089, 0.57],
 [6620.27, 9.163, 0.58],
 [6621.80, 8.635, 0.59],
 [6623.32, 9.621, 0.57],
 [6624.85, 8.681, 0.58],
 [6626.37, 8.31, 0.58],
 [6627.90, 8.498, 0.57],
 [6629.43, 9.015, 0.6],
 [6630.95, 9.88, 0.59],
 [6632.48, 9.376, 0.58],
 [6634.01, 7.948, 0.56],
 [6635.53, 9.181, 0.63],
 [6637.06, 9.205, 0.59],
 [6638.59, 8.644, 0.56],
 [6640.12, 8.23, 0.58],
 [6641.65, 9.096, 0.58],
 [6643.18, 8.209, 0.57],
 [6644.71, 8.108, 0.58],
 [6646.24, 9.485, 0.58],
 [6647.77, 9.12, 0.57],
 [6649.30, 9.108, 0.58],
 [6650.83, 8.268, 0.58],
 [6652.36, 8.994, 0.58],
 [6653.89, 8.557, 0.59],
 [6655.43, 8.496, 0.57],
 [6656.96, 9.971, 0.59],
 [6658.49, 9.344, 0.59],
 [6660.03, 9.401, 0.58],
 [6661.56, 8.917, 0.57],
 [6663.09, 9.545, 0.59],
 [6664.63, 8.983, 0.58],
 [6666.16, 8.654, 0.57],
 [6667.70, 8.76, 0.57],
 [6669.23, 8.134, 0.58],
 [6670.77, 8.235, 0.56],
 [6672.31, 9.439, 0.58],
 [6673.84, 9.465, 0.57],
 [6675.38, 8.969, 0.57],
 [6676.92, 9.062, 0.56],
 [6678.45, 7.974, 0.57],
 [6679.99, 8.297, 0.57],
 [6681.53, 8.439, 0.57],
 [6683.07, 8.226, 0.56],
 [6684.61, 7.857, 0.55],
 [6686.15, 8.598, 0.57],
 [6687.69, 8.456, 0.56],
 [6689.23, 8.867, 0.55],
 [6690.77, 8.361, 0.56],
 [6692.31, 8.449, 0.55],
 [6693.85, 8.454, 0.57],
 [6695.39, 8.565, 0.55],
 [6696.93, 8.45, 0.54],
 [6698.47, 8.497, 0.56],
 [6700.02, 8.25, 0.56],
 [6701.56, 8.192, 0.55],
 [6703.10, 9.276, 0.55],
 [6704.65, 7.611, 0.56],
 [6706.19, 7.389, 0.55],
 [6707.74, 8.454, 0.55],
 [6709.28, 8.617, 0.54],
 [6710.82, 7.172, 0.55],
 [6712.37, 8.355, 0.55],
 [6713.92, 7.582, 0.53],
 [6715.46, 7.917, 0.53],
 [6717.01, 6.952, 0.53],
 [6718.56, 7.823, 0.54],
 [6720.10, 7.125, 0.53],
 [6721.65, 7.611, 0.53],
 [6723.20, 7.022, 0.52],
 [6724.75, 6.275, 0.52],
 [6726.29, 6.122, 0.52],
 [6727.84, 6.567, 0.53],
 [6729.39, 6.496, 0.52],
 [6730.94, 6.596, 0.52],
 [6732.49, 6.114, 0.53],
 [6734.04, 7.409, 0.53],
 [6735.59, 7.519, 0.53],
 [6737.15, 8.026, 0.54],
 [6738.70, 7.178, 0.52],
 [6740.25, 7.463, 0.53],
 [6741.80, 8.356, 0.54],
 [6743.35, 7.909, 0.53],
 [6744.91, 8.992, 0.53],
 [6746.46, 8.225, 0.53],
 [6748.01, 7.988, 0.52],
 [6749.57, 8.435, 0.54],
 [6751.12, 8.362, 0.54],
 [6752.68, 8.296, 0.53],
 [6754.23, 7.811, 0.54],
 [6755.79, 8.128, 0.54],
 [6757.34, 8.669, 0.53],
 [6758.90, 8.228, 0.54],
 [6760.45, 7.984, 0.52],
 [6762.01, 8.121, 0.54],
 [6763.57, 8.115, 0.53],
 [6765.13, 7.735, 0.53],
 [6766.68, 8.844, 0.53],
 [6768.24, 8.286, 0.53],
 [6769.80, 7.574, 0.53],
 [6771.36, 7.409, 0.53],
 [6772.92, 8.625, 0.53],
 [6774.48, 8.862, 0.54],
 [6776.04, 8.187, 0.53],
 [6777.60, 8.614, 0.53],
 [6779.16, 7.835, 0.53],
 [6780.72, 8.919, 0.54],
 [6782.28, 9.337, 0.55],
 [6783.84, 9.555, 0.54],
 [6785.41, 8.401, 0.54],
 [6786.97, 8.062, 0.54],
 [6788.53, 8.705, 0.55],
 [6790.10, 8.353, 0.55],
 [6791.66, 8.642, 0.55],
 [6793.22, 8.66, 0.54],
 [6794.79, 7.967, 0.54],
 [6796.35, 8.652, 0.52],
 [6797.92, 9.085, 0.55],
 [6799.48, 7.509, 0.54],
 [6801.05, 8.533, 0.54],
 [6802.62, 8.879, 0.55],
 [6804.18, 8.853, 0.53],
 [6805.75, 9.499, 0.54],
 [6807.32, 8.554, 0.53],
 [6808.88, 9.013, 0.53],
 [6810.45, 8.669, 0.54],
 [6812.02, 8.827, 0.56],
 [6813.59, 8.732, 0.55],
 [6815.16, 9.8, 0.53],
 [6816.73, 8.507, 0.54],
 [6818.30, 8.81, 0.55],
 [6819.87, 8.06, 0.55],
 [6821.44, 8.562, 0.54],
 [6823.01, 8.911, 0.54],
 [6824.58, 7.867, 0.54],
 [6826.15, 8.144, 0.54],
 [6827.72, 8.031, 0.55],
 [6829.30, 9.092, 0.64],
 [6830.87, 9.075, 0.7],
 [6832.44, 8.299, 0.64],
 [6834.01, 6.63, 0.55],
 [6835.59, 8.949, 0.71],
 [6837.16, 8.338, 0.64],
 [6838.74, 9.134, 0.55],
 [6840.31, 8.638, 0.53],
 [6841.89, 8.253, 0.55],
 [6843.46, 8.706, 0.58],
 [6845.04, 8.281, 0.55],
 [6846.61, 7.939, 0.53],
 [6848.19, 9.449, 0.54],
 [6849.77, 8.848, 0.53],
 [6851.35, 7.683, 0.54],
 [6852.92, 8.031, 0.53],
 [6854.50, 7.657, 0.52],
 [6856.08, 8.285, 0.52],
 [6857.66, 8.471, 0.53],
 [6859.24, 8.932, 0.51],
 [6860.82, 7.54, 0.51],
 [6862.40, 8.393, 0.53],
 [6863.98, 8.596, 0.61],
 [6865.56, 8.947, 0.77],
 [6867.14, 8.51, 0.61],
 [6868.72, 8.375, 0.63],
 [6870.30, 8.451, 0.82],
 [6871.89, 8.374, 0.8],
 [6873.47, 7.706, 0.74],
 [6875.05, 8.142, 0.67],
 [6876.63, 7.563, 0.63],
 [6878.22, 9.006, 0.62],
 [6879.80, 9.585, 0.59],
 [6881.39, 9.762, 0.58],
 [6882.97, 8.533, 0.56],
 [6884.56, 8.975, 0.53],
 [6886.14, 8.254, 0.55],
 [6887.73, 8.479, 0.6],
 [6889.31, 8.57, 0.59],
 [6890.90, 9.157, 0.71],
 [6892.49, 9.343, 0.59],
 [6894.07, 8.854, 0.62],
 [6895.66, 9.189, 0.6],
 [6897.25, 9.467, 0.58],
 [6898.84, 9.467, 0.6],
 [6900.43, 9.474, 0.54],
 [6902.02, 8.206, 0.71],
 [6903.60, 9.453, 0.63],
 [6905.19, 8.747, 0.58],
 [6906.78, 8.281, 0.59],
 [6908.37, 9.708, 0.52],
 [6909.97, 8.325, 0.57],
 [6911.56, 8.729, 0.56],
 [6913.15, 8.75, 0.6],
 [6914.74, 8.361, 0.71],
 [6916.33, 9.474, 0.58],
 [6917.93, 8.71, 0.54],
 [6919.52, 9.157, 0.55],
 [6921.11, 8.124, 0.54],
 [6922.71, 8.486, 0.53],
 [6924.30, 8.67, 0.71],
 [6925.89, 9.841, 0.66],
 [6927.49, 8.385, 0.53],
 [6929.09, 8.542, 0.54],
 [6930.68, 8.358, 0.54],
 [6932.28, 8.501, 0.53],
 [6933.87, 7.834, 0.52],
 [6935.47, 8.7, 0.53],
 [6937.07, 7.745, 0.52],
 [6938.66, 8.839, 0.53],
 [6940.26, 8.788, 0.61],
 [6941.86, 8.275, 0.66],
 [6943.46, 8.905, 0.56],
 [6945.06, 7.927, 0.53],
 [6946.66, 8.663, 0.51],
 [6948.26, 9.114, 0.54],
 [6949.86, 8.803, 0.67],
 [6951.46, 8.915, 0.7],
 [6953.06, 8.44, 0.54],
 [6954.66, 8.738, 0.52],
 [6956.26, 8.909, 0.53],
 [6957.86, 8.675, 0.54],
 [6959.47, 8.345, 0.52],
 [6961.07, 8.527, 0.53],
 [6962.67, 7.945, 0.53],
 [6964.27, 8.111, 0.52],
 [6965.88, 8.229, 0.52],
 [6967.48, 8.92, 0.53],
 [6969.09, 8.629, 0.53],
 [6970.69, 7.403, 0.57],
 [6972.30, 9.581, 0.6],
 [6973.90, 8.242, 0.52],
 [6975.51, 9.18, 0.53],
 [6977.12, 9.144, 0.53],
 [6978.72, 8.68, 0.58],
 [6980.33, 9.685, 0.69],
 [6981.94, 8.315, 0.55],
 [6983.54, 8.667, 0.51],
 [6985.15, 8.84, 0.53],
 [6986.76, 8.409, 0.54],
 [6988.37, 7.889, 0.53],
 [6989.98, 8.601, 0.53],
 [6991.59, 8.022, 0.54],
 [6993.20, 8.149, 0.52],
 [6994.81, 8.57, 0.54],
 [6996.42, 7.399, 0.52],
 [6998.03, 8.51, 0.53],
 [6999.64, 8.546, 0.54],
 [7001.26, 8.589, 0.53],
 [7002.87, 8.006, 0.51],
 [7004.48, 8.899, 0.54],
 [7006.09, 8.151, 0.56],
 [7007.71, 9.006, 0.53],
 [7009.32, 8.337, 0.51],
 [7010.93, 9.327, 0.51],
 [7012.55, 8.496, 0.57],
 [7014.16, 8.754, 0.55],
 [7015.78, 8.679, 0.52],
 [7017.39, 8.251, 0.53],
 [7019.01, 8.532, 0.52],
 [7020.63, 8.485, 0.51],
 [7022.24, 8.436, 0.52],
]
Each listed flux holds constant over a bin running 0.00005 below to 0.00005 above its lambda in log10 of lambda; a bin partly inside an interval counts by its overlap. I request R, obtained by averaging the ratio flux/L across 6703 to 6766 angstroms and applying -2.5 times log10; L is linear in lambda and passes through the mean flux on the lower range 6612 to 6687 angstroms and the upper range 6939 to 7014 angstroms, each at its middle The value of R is 0.138 mag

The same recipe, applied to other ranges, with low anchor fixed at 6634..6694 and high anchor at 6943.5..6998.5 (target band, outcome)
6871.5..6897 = -0.02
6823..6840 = 0.03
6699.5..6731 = 0.16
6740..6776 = 0.06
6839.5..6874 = 0.03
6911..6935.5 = -0.01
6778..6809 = 0.00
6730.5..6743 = 0.18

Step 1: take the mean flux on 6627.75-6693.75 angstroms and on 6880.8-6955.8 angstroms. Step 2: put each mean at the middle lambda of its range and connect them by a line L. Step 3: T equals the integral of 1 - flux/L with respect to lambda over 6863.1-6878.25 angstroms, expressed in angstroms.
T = 0.7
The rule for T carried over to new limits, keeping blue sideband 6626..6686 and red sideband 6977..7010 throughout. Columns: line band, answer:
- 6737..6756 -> 1.4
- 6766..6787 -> 0.5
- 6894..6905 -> -0.7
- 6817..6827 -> 0.3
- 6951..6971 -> 0.1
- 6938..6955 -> -0.3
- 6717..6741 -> 4.7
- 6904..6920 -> -0.5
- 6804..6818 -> -0.5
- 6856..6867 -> 0.2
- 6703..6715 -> 1.1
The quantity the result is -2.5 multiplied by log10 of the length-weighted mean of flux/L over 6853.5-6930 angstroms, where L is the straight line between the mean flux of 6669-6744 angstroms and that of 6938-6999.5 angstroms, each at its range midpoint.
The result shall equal -0.04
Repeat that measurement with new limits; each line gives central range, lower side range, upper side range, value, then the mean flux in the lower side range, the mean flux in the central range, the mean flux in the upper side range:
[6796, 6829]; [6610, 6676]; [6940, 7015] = 0.01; 8.87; 8.65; 8.56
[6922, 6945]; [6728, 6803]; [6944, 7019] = -0.01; 8.14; 8.54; 8.55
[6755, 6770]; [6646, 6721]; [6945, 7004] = 0.04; 8.5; 8.19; 8.53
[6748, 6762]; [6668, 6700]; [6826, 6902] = 0.04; 8.54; 8.22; 8.57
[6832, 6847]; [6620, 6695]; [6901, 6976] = 0.04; 8.79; 8.33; 8.62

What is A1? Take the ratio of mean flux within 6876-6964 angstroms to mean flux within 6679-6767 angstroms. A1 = 1.11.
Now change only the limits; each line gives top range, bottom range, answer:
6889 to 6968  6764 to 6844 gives 1.02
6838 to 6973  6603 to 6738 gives 1.03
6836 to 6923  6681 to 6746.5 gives 1.11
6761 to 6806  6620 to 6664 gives 0.95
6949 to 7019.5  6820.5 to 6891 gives 1.01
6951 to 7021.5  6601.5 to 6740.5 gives 1.02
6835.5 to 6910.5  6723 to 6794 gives 1.08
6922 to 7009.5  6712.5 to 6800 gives 1.07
